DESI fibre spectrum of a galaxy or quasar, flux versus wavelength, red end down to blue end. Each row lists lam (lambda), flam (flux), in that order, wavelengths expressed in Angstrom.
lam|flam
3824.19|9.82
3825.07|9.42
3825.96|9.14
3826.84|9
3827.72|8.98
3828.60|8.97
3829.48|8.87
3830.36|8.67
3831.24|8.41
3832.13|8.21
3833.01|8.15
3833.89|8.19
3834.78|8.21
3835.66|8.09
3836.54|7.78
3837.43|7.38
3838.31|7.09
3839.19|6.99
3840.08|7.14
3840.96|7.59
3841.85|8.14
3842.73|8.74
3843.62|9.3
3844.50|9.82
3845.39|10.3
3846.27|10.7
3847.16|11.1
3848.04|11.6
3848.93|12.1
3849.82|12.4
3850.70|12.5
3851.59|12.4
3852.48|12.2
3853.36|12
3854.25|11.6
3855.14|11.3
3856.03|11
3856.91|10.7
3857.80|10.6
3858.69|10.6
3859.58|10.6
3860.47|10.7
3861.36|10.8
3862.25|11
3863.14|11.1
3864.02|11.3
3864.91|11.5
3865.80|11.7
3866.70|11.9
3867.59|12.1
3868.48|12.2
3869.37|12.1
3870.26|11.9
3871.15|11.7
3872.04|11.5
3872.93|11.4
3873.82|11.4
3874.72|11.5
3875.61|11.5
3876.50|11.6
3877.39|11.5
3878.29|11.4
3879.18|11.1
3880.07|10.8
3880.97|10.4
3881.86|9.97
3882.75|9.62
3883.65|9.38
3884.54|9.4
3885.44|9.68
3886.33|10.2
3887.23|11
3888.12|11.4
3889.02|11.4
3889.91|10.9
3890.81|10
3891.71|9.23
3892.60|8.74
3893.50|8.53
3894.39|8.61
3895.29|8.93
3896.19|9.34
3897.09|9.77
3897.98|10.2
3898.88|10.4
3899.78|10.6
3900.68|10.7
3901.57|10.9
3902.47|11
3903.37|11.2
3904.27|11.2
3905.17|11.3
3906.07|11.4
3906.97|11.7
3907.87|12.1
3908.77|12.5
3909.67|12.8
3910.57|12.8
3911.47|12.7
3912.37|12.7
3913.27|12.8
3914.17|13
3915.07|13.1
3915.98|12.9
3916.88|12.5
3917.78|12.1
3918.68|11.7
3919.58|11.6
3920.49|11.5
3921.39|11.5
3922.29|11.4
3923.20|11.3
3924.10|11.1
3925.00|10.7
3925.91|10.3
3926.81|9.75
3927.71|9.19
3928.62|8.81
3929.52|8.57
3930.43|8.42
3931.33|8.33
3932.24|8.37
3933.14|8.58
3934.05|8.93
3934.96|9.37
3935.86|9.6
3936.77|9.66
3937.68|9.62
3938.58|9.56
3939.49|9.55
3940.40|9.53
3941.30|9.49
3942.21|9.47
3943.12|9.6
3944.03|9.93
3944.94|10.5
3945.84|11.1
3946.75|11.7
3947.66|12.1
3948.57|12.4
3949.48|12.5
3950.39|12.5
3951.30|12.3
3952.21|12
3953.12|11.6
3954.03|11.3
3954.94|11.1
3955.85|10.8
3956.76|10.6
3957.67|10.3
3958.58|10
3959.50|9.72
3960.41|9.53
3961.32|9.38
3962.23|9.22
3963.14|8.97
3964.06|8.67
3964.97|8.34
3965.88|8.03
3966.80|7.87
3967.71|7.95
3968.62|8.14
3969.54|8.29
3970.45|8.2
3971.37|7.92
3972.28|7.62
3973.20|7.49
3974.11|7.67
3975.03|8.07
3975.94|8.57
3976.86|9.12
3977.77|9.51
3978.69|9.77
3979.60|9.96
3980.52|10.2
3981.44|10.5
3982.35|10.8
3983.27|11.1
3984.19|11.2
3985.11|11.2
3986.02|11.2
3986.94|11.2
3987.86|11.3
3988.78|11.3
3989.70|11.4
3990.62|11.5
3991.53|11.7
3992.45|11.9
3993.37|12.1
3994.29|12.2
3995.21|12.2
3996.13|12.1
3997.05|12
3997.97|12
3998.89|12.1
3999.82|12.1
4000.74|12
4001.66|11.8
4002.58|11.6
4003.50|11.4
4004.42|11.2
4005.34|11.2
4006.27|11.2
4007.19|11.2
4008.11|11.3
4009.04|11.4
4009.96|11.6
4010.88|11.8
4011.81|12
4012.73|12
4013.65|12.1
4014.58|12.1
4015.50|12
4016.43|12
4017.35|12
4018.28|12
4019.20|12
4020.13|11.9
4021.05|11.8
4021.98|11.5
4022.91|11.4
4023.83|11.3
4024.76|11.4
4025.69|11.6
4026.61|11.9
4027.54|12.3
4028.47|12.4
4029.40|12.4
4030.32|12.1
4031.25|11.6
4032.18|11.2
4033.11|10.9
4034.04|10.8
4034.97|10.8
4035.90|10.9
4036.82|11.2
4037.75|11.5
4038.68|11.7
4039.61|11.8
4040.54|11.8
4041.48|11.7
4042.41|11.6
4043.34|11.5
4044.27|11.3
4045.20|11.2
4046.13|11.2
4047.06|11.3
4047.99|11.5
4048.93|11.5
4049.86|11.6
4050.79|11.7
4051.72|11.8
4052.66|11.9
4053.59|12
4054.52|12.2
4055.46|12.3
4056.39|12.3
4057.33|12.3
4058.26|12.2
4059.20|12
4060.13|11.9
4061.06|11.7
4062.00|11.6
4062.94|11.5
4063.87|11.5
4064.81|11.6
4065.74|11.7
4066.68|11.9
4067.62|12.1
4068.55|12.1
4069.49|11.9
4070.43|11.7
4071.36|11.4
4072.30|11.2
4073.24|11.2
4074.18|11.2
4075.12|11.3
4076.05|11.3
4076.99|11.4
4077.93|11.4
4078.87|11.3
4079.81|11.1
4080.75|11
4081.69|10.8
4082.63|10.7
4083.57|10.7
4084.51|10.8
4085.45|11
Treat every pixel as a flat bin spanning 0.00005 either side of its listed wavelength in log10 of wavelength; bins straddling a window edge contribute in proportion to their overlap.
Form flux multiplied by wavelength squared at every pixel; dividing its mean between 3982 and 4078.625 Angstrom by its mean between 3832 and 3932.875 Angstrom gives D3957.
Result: 1.18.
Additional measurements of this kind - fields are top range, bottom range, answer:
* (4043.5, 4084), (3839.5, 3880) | 1.16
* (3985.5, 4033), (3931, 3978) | 1.25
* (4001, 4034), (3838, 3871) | 1.18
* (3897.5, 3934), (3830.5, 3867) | 1.14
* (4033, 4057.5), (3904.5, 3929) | 1.06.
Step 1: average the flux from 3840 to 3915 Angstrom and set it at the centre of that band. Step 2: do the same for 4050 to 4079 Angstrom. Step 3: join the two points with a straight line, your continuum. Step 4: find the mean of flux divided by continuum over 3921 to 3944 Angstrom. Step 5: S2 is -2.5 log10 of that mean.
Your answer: 0.16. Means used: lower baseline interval 10.9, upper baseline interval 11.7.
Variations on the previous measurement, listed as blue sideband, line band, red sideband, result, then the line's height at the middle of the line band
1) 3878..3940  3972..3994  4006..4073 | 0.09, 11.2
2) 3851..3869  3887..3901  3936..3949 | 0.10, 10.9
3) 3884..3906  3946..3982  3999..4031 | 0.14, 11.1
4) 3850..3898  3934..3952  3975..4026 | 0.06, 11.1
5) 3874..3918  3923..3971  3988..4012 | 0.15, 11.3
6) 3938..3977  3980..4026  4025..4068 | -0.08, 10.7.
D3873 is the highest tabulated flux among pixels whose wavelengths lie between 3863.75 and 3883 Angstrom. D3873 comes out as 12.2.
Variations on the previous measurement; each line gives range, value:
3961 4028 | 12.3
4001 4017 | 12.1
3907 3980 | 13.1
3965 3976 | 8.57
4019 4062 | 12.4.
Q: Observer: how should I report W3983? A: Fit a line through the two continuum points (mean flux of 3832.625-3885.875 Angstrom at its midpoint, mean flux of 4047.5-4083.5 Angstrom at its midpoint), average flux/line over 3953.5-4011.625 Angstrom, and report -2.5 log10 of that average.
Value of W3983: 0.079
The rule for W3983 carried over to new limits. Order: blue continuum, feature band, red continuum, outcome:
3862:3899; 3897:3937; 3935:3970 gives -0.06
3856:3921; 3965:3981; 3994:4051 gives 0.33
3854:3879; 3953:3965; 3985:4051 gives 0.16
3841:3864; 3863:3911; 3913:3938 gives -0.02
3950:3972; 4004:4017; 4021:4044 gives -0.07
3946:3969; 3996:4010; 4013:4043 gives -0.04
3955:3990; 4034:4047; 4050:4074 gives -0.01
